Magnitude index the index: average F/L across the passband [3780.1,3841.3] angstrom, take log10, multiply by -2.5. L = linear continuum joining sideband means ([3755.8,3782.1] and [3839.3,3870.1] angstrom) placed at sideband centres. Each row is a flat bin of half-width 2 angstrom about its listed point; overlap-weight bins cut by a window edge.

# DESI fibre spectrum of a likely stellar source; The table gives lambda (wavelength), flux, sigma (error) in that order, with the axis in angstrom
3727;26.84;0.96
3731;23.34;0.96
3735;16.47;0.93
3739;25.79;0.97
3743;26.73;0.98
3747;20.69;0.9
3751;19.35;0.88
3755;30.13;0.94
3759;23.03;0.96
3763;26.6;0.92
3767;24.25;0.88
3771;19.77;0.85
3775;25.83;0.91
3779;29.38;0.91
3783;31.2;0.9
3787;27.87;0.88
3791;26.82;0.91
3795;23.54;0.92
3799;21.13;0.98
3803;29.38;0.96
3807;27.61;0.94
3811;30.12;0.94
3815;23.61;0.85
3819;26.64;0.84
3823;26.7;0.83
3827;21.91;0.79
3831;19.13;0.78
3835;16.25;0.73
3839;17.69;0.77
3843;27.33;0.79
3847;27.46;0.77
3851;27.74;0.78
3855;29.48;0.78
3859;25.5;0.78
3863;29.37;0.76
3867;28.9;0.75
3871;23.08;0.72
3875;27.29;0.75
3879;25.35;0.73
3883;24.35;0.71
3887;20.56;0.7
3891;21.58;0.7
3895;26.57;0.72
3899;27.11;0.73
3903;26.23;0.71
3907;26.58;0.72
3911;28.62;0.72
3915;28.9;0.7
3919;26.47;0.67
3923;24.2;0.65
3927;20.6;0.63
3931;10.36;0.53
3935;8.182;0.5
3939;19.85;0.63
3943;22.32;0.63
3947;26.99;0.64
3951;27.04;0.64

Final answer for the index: 0.06 mag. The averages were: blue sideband 25.3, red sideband 27.2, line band 24.7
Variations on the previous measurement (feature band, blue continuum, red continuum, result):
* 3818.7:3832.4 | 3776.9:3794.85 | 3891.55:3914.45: 0.19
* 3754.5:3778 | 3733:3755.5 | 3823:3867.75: -0.08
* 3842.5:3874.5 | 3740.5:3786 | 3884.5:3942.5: -0.16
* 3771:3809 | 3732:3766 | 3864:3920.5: -0.10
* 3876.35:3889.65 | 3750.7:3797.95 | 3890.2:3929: 0.10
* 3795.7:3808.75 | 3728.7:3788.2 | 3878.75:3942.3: -0.07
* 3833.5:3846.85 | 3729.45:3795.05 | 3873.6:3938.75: 0.11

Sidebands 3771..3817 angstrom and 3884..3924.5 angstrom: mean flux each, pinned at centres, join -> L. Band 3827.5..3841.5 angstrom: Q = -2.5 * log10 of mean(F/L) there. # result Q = 0.38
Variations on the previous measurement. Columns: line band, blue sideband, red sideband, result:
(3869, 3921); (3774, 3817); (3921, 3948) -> -0.22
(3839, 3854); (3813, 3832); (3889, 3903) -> -0.09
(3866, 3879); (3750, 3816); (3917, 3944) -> -0.20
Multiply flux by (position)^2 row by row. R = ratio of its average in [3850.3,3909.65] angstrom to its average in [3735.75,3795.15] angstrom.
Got 1.1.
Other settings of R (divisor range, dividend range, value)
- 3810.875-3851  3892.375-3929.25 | 1.15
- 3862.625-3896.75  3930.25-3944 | 0.62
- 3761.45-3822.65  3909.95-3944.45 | 0.85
